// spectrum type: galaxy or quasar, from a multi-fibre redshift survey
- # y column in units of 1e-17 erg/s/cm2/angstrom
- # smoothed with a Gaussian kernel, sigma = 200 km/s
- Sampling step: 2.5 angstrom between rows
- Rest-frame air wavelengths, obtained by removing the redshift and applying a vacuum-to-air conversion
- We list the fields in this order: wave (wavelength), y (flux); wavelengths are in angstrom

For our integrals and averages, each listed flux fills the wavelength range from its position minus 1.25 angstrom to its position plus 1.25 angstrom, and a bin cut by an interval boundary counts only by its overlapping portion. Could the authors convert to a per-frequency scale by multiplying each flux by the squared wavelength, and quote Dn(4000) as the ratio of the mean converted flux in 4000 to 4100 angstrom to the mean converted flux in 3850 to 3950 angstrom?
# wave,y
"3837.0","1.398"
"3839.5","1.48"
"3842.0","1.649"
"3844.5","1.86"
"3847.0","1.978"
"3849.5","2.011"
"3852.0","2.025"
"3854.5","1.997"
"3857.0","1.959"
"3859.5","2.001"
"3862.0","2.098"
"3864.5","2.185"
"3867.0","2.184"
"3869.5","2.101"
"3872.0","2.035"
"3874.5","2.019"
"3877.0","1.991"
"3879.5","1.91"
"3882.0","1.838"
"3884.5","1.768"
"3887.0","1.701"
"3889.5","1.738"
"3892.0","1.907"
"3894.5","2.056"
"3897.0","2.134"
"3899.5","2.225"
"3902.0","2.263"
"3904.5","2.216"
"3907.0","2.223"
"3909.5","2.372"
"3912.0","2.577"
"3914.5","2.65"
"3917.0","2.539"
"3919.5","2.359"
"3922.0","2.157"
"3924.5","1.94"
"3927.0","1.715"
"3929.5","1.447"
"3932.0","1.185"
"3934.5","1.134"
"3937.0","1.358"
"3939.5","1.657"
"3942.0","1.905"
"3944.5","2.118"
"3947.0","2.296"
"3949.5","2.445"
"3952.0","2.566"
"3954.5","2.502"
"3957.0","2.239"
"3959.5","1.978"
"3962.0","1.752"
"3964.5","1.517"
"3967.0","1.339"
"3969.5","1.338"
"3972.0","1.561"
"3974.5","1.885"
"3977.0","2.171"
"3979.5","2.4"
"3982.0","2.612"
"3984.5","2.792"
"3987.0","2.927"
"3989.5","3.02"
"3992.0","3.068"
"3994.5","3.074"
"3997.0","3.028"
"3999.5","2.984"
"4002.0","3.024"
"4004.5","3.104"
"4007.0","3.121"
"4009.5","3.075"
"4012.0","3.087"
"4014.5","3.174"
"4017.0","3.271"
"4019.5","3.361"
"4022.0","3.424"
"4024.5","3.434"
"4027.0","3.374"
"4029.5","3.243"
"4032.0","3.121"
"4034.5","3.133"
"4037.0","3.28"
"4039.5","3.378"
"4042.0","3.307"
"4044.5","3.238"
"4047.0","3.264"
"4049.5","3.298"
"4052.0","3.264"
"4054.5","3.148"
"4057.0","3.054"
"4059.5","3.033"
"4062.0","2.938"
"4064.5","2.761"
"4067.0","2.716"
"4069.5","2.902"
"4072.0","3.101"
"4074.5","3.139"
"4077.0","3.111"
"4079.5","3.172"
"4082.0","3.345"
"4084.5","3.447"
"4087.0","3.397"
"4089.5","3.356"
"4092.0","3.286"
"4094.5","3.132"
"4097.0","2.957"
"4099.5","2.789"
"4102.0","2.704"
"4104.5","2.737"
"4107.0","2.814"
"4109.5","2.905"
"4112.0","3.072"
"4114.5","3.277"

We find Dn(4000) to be 1.70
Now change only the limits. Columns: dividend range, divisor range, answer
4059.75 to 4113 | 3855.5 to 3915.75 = 1.61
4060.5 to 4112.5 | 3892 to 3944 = 1.65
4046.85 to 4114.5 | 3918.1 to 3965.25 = 1.72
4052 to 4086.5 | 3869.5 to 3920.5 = 1.58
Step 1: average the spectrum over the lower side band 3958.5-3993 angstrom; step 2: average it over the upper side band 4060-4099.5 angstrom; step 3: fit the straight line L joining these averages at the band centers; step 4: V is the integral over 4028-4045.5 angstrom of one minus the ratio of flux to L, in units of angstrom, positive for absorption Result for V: -3.4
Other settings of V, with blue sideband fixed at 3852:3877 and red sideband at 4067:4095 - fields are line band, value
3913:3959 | 7.9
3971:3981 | 2.3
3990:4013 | -2.3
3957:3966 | 2.7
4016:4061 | -4.3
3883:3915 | 1.7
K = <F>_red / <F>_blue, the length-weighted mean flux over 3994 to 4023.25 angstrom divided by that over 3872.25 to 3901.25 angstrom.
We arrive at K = 1.62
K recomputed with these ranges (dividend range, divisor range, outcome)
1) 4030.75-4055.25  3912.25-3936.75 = 1.70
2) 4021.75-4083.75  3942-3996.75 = 1.39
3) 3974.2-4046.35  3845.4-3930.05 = 1.47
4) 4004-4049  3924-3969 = 1.78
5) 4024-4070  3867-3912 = 1.54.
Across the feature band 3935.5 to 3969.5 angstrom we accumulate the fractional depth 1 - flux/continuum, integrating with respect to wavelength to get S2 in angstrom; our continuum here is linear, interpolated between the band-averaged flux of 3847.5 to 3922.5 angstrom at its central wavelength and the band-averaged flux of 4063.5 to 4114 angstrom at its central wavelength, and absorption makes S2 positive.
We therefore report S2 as 6.6 angstrom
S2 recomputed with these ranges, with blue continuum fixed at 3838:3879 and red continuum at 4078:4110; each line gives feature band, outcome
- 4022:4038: -2.9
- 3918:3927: 0.7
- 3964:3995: 3.3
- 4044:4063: -1.7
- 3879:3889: 1.4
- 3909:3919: -1.4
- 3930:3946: 5.3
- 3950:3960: 0.3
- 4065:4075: 0.1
